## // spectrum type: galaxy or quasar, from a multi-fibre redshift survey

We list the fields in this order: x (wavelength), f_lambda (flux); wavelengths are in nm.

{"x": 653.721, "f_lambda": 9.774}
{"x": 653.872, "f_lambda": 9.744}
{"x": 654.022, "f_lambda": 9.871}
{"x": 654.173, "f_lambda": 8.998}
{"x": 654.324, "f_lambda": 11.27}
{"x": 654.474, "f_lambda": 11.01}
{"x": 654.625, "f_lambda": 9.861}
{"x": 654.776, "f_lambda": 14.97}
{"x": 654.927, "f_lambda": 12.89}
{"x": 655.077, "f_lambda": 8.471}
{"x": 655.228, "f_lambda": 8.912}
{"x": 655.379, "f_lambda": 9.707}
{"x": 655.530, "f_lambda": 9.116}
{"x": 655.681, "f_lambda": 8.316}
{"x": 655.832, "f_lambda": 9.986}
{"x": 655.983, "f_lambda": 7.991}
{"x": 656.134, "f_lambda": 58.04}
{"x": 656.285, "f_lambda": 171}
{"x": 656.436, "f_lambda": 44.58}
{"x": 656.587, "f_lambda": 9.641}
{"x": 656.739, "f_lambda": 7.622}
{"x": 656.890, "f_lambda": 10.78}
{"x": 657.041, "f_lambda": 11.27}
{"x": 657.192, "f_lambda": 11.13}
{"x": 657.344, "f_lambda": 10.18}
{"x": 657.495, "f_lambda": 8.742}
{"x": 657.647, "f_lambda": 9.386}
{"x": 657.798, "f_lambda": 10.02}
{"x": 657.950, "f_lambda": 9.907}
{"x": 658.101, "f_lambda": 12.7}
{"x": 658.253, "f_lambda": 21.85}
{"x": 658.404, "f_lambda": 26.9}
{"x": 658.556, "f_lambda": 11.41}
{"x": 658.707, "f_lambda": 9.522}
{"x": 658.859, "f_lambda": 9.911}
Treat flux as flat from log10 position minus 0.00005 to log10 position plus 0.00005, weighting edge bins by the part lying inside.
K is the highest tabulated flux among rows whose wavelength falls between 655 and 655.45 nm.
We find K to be 9.707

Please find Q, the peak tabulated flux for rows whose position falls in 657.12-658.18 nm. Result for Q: 12.7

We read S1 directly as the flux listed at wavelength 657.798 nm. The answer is 10.02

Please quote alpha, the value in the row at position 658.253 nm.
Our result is 21.85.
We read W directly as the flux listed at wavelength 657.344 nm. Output 10.18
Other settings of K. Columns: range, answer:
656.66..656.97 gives 10.78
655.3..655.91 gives 9.986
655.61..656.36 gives 171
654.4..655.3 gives 14.97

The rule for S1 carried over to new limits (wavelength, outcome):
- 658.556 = 11.41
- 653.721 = 9.774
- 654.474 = 11.01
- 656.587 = 9.641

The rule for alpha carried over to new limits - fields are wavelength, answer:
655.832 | 9.986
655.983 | 7.991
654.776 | 14.97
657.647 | 9.386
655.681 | 8.316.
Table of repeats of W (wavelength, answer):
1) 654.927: 12.89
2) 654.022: 9.871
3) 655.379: 9.707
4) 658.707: 9.522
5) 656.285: 171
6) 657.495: 8.742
